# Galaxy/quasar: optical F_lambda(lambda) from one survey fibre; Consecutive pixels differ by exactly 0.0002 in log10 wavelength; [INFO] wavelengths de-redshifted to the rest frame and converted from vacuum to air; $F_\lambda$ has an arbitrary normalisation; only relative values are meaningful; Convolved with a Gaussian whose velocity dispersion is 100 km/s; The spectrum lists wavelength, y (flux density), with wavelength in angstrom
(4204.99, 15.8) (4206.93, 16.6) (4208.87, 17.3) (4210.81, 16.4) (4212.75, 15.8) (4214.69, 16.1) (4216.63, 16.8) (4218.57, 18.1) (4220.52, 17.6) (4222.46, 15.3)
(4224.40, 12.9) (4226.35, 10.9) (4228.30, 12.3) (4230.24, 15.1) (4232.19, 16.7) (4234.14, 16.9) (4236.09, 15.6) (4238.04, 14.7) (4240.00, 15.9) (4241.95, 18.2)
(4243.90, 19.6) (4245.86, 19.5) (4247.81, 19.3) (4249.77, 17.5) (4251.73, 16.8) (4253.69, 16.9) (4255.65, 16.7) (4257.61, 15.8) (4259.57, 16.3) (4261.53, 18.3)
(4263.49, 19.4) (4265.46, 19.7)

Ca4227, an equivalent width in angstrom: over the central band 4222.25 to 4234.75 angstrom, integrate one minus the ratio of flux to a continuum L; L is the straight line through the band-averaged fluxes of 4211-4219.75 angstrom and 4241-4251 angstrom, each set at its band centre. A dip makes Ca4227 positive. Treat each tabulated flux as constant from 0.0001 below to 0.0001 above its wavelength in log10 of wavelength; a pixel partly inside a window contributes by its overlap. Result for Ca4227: 2.4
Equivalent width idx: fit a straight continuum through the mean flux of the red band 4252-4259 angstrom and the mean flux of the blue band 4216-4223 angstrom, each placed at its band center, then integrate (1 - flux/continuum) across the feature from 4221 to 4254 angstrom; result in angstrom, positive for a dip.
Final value 1.23 angstrom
